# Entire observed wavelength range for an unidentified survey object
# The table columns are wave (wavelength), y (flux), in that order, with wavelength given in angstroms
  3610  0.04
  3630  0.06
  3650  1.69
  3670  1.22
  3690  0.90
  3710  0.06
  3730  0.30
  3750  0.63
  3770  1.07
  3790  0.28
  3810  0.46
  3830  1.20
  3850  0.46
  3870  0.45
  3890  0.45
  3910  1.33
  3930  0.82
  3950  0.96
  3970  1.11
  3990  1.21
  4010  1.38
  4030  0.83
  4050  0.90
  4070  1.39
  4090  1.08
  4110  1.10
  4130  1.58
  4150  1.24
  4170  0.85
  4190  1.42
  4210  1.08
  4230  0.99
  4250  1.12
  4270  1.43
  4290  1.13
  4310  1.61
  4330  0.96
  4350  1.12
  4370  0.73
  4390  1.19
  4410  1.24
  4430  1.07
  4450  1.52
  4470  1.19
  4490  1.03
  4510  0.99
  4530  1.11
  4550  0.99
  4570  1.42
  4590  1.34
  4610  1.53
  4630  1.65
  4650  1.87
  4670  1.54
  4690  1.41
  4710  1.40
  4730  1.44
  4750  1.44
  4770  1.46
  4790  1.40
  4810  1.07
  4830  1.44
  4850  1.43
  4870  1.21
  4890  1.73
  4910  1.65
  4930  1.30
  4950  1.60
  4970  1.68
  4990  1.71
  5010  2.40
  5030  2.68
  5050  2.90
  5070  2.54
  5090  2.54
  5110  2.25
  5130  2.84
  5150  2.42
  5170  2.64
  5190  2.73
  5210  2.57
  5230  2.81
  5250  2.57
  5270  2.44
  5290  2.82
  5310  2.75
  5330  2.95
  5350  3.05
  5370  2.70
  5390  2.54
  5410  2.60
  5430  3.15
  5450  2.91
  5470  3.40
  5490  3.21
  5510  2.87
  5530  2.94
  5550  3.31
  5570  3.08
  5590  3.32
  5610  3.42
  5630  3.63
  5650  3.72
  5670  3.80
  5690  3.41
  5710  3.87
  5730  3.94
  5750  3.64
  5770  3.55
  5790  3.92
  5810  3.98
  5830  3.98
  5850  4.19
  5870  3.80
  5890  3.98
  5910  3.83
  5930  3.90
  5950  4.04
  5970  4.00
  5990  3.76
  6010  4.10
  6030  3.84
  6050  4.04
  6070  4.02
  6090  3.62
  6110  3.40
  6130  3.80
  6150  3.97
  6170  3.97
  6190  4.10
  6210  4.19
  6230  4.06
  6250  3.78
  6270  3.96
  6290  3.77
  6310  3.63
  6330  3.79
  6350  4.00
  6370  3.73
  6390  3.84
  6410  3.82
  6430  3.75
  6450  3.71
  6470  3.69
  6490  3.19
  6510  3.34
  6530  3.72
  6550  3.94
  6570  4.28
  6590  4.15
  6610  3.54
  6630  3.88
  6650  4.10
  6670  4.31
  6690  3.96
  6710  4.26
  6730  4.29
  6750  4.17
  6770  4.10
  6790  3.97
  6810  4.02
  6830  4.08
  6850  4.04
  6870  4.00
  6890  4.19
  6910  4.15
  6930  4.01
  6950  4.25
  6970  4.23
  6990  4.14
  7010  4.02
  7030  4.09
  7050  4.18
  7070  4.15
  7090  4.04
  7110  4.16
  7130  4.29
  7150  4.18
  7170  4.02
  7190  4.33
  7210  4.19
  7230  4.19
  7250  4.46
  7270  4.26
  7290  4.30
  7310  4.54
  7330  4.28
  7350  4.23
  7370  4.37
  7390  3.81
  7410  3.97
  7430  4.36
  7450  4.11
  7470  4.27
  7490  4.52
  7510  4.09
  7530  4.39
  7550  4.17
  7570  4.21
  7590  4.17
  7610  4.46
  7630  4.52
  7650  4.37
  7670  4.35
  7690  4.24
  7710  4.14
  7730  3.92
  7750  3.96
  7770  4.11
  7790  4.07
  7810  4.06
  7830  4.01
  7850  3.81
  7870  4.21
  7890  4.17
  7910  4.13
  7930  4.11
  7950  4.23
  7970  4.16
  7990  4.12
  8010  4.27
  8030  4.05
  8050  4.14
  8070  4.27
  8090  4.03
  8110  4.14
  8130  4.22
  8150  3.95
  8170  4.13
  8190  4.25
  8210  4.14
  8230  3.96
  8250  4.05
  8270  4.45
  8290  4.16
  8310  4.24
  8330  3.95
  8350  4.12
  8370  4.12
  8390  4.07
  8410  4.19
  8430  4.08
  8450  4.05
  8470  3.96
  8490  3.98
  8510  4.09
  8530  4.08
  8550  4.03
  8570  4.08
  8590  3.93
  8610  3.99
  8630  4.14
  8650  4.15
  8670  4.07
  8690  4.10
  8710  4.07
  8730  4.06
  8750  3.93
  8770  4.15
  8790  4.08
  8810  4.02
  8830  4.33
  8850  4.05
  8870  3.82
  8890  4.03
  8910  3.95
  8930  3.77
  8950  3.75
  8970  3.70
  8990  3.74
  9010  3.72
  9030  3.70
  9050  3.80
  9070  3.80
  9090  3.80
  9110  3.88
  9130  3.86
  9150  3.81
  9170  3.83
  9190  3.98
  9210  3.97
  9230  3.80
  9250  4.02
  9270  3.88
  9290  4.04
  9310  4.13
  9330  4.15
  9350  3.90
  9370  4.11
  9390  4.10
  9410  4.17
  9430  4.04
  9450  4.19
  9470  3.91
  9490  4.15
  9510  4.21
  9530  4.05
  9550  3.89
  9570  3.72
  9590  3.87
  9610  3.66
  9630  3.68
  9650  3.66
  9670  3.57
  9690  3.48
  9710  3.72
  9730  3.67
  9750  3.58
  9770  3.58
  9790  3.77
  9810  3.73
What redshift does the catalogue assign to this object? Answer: 0.255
